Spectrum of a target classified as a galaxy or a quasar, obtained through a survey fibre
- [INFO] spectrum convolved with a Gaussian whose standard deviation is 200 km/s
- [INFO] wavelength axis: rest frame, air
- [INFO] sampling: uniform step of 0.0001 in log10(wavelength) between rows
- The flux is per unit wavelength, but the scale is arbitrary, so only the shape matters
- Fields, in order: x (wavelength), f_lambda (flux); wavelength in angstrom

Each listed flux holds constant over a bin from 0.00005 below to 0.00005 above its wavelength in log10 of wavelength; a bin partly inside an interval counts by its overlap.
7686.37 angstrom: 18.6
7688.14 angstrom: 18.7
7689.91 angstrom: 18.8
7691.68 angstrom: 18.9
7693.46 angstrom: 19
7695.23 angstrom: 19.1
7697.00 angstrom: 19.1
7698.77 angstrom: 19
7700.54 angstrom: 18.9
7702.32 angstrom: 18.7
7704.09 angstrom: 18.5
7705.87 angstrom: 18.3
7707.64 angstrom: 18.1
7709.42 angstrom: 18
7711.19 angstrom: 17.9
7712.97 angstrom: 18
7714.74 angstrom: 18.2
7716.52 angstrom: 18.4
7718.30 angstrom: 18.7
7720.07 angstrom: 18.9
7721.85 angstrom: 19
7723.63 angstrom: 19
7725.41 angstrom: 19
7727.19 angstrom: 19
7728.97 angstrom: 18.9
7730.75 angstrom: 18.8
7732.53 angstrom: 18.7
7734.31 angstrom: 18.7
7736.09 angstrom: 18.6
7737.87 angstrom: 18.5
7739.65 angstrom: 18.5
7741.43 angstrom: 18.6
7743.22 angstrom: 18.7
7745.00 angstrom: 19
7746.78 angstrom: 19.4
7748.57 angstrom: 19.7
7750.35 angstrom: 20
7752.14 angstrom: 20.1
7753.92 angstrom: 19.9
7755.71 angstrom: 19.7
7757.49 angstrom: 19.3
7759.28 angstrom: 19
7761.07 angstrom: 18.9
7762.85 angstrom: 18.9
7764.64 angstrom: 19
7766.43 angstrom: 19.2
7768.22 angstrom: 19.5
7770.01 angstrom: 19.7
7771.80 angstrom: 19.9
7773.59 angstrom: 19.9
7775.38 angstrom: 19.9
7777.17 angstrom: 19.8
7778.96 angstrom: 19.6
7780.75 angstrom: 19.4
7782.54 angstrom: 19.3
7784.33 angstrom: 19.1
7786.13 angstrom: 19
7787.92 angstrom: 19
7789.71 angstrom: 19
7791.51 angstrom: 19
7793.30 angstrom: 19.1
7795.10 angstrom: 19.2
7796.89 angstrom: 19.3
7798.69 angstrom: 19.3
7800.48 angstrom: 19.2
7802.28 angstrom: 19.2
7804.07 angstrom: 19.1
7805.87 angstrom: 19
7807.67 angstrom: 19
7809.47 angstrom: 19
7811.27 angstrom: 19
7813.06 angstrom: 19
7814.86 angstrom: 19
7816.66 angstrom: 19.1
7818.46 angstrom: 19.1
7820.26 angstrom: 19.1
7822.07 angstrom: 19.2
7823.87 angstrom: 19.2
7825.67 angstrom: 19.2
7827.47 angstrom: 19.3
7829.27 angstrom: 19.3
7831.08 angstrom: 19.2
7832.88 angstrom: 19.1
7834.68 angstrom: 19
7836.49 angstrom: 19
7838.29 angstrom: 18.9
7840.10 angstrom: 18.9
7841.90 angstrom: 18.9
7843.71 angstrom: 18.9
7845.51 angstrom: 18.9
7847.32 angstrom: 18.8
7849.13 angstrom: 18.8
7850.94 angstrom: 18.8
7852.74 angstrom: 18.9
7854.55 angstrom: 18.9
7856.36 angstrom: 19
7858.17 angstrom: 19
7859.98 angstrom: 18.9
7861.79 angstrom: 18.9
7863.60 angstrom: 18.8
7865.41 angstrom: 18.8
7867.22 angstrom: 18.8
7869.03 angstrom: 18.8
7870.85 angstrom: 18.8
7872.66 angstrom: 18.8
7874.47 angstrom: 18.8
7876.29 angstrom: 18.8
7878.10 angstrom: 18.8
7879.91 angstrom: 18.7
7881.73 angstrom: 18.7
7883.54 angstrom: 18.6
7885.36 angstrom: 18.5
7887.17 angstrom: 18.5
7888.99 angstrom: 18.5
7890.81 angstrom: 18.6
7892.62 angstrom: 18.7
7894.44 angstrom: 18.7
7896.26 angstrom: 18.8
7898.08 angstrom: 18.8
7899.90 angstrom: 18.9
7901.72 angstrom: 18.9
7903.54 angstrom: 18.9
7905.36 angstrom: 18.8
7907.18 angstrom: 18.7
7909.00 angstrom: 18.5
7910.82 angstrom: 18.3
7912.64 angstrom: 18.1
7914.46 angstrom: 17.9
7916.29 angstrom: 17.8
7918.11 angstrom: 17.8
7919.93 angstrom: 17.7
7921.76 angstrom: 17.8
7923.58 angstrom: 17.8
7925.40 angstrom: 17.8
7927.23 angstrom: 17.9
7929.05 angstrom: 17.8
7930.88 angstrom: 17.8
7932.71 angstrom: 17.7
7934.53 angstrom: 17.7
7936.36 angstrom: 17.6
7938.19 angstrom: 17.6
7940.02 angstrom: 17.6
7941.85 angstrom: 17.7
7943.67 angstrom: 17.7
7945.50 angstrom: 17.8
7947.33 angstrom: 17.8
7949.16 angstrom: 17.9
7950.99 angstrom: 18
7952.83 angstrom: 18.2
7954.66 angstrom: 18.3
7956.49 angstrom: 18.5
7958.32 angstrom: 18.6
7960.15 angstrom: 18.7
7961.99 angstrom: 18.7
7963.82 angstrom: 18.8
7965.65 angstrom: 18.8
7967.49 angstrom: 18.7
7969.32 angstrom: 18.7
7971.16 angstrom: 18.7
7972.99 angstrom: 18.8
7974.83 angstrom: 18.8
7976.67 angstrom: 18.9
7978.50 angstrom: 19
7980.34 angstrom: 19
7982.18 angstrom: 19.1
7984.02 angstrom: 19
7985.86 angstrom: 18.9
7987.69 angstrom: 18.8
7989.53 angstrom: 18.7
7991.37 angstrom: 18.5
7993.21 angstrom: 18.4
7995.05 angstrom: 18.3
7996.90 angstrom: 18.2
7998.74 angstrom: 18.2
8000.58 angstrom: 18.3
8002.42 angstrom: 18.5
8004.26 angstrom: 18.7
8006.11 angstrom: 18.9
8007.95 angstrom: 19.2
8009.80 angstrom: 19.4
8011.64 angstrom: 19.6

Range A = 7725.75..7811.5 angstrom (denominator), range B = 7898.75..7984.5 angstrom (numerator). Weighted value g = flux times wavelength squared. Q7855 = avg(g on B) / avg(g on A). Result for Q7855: 1.00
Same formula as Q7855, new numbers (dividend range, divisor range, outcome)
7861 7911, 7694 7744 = 1.05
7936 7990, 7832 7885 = 1.01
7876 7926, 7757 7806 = 0.99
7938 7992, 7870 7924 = 1.02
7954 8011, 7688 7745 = 1.07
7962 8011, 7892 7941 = 1.05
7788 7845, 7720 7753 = 1.03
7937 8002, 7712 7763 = 1.03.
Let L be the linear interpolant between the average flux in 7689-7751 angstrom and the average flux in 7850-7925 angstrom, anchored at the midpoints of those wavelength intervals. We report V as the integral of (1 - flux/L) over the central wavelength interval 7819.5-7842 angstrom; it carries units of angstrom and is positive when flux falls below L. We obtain -0.55 angstrom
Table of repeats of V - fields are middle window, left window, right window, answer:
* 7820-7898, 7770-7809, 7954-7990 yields 1.0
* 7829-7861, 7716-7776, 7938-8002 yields -0.2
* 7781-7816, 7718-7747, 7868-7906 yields -0.6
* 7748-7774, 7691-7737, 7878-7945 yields -1.3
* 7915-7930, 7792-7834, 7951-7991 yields 0.8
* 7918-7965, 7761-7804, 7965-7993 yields 2.3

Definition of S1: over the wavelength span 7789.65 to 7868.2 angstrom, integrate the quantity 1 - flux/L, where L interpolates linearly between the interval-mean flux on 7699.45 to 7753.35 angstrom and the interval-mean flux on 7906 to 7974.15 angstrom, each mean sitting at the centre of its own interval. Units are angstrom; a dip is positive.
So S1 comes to -2.4 angstrom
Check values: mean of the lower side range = 18.8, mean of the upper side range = 18.1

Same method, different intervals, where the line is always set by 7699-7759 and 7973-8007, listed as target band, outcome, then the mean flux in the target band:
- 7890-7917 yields 0.2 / 18.6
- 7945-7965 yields 0.4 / 18.3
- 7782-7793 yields -0.1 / 19.1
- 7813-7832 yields -0.4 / 19.2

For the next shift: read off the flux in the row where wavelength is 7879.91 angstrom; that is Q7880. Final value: 18.7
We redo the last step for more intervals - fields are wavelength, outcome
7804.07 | 19.1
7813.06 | 19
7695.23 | 19.1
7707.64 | 18.1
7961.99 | 18.7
